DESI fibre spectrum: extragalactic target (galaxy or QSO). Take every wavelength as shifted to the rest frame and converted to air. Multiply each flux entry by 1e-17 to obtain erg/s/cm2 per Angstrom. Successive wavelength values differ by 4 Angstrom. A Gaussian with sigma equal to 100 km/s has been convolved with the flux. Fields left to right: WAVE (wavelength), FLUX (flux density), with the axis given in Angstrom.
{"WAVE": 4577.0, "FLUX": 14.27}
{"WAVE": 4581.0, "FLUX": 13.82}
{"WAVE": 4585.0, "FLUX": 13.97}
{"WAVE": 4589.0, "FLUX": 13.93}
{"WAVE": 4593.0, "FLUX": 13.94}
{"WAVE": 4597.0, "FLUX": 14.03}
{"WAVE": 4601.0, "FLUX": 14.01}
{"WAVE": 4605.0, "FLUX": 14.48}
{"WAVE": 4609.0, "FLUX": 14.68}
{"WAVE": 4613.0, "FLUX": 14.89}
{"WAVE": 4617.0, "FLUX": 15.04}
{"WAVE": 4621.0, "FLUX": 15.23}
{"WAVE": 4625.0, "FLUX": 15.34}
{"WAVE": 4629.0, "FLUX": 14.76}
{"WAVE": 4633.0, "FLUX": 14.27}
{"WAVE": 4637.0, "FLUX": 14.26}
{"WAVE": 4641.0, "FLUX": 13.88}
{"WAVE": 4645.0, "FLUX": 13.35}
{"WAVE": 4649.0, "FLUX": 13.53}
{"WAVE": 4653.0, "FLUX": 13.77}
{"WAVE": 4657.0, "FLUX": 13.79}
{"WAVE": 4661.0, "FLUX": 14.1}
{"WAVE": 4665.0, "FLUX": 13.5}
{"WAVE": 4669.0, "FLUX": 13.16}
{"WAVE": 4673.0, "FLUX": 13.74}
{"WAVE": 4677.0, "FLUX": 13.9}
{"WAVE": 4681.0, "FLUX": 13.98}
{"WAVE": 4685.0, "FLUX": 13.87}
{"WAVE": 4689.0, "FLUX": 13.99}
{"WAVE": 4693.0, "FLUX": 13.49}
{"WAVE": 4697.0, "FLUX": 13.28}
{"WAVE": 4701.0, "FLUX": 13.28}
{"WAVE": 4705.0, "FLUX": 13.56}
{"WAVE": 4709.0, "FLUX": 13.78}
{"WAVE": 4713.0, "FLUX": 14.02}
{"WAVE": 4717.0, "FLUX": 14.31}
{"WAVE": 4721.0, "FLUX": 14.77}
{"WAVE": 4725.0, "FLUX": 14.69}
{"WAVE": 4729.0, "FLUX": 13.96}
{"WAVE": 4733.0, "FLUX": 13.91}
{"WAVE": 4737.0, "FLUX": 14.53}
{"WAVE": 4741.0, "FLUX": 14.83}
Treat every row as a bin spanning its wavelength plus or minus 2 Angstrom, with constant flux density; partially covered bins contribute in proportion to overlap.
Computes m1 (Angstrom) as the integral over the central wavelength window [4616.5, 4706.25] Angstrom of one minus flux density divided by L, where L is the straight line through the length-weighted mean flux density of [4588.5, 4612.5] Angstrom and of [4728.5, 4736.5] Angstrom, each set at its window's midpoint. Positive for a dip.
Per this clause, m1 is 1.29 Angstrom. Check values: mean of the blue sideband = 14.2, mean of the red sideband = 14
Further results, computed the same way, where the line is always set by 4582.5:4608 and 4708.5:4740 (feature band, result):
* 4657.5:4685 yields 0.9 Angstrom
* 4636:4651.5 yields 0.5 Angstrom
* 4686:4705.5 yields 1.0 Angstrom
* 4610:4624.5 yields -1.0 Angstrom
